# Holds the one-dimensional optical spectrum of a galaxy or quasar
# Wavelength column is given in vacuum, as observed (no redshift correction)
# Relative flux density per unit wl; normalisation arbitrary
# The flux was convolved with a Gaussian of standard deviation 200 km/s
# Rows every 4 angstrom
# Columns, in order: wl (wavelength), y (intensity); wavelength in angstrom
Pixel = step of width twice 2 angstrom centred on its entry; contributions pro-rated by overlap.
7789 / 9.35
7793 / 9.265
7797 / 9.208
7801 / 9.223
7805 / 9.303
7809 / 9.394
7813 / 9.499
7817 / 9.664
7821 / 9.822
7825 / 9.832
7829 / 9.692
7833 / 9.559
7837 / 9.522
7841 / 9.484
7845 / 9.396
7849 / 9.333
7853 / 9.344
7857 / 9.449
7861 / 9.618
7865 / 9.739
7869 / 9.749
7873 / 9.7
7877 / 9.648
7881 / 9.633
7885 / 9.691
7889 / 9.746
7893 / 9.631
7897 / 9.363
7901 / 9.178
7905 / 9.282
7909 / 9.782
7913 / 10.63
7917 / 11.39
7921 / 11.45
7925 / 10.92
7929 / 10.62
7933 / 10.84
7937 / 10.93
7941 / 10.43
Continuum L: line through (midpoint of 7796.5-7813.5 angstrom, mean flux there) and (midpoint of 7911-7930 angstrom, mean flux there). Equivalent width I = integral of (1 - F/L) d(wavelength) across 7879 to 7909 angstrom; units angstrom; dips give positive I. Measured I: 3.1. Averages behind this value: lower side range 9.32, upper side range 11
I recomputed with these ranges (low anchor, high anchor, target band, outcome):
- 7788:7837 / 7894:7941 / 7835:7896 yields 2.2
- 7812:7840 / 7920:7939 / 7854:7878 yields 1.2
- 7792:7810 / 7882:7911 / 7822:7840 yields -0.6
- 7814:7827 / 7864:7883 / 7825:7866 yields 0.8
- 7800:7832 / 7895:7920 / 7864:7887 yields 0.4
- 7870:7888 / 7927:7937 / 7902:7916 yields 0.5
